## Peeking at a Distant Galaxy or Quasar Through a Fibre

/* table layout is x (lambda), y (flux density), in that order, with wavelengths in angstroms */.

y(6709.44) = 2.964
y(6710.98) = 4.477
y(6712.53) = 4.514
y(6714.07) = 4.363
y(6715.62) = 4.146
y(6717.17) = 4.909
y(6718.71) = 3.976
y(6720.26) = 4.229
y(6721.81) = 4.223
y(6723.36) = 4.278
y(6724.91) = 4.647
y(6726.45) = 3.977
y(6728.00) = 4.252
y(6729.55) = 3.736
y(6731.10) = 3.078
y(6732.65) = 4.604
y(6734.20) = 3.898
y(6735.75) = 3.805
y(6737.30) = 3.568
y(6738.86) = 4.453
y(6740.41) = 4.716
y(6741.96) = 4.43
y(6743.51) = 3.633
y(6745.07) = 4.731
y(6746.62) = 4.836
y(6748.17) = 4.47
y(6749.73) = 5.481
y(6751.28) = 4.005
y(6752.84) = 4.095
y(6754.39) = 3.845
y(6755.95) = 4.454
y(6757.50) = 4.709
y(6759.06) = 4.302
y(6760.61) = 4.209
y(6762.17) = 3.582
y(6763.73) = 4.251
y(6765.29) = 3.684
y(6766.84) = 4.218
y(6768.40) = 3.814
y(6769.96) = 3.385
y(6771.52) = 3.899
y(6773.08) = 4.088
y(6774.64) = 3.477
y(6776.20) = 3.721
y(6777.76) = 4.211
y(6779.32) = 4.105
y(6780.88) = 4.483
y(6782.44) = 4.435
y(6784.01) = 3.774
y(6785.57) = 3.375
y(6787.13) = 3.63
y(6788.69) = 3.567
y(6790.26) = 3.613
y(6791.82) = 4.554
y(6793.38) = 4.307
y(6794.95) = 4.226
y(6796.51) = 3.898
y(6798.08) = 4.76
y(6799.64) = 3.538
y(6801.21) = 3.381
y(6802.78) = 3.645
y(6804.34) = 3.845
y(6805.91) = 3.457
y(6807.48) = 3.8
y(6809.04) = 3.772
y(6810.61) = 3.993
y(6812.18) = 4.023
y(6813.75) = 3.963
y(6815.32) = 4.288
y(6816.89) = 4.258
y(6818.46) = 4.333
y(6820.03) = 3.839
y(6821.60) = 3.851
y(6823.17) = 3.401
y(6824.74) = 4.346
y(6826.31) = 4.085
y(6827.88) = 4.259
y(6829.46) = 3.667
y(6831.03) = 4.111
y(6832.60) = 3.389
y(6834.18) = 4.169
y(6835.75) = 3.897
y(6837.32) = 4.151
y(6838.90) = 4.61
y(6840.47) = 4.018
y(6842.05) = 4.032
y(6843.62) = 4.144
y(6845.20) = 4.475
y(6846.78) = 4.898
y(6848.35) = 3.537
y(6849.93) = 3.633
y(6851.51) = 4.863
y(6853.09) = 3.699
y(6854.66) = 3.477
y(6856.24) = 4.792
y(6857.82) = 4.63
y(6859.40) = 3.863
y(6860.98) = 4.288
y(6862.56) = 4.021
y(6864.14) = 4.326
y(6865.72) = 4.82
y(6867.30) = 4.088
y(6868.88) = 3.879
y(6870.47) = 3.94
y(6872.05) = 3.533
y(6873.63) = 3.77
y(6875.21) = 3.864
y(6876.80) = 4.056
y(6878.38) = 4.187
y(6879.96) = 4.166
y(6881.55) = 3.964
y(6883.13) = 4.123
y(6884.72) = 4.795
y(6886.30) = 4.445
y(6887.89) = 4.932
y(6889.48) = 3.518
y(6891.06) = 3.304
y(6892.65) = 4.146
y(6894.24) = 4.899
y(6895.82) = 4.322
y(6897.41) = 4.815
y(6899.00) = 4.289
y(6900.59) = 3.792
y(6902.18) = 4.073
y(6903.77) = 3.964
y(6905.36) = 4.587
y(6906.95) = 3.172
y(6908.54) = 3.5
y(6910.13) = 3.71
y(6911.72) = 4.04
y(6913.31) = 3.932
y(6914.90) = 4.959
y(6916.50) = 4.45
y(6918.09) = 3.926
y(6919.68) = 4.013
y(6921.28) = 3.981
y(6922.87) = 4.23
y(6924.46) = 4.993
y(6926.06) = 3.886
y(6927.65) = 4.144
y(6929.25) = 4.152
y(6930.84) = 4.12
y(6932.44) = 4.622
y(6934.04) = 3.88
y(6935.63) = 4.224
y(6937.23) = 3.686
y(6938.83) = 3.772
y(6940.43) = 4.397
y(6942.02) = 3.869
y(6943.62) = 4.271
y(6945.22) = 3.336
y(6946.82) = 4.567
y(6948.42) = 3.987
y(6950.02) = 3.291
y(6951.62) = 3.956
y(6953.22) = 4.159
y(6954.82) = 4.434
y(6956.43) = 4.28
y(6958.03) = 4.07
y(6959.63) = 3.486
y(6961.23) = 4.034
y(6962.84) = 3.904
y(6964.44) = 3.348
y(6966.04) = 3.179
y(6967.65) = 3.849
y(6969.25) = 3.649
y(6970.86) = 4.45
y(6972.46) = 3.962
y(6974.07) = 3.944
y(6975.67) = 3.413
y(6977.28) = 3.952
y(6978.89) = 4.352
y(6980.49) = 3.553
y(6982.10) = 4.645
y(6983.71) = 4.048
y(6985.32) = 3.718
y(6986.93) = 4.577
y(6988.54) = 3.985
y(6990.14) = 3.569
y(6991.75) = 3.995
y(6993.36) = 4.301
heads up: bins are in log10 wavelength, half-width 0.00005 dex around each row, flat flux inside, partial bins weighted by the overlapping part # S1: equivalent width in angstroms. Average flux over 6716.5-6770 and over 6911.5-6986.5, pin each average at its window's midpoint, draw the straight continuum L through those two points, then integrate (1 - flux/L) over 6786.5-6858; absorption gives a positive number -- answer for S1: 2.0 angstroms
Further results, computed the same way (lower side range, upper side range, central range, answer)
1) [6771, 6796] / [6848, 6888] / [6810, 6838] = 0.32 angstroms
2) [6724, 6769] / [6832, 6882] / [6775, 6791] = 1.08 angstroms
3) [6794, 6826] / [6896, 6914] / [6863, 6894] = -1.01 angstroms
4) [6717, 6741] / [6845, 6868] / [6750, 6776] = 0.79 angstroms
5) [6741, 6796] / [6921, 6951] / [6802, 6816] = 0.80 angstroms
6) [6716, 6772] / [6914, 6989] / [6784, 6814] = 2.06 angstroms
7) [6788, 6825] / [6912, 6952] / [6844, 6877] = -0.88 angstroms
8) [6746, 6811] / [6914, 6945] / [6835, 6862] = -0.57 angstroms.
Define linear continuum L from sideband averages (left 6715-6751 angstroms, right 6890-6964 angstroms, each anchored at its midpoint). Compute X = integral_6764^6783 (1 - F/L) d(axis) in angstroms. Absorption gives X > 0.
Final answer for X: 1.2 angstroms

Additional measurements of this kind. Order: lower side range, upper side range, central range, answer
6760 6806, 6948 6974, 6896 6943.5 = -2.81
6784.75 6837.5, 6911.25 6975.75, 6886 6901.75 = -0.98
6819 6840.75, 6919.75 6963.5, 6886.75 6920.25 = -0.65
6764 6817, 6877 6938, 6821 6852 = -0.46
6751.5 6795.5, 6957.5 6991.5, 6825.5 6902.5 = -3.67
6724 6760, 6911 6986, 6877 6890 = -0.56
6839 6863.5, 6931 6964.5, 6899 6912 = 0.64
